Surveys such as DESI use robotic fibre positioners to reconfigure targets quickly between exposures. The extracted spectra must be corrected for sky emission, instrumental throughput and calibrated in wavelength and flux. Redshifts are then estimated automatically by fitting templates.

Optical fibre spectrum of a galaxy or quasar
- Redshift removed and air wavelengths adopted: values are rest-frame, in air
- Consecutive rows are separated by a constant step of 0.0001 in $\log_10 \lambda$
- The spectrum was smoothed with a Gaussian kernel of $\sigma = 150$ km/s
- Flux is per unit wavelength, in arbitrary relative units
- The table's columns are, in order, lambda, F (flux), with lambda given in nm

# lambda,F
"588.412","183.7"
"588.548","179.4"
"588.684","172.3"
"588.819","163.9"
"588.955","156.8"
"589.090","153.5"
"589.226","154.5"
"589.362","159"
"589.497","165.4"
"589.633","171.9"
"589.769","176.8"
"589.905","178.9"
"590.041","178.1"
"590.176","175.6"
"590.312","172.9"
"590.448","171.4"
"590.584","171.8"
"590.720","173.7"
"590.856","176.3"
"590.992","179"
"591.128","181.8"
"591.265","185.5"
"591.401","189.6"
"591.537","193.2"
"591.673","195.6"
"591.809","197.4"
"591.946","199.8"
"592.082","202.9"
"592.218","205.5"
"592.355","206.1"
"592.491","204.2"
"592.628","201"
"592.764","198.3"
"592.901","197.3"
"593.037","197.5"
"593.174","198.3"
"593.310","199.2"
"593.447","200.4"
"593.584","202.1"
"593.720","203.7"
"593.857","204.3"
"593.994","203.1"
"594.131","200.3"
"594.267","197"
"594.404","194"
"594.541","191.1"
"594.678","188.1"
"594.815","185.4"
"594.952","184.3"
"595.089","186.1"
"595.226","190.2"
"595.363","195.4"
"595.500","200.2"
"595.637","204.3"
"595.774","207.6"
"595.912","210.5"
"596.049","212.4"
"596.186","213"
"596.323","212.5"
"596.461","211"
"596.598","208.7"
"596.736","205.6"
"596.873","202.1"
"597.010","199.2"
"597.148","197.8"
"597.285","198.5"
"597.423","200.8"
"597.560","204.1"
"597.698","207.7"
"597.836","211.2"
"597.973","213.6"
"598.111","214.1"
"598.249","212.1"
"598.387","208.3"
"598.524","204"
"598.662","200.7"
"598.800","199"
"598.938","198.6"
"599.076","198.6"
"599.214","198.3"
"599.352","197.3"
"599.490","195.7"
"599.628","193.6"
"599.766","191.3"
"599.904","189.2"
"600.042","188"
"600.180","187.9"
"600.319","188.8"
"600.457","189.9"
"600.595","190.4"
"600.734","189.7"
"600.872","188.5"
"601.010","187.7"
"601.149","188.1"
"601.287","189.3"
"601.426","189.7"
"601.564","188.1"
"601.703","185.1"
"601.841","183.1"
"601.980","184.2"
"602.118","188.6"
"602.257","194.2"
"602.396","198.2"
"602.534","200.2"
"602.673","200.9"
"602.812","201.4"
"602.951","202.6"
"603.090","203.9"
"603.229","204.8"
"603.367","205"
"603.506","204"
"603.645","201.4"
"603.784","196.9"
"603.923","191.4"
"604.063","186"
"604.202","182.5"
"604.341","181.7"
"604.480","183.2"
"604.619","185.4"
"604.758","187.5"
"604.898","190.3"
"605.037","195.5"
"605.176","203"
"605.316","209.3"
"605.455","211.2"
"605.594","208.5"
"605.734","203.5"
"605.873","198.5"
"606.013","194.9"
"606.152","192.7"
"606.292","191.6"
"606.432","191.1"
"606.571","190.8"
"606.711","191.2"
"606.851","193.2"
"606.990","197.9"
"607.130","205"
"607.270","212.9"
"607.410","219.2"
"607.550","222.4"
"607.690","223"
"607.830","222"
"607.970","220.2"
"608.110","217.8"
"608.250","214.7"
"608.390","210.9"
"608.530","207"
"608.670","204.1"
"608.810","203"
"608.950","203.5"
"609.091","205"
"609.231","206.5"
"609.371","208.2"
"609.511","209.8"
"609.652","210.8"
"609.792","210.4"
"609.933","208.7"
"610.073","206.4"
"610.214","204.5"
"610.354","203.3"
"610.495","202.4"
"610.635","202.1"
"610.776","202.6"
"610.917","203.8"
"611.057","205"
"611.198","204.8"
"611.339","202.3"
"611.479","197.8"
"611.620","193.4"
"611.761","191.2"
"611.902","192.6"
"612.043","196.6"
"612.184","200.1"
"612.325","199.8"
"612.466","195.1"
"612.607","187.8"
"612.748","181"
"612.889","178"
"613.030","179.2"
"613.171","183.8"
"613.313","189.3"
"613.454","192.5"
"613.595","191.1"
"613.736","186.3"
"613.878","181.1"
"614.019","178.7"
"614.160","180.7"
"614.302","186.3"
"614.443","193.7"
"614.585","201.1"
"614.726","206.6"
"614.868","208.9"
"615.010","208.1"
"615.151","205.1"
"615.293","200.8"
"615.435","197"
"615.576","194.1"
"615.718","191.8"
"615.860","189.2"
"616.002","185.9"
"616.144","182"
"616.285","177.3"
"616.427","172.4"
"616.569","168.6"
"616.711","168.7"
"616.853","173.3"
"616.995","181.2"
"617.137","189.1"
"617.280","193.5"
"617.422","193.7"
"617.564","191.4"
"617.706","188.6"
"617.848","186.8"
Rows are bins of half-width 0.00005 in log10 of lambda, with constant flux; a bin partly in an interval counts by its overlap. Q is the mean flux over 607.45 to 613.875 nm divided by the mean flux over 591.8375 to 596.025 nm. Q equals 1.01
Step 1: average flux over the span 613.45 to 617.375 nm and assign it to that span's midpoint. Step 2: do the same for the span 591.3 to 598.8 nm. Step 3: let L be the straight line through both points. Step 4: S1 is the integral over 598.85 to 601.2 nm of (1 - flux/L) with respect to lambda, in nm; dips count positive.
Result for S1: 0.07 nm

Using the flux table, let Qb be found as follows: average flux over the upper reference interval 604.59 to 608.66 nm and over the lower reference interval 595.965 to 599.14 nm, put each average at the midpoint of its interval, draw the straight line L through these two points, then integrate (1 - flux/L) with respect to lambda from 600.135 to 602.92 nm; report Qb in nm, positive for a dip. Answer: 0.19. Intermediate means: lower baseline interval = 206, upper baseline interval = 204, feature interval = 191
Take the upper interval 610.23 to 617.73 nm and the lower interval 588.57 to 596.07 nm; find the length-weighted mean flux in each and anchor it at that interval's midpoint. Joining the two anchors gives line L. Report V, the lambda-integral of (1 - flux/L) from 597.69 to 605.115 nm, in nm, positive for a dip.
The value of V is -0.209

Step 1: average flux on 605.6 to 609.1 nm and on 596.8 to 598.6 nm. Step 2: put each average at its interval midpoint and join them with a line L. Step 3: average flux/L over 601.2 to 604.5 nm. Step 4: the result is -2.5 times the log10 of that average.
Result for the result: 0.06 mag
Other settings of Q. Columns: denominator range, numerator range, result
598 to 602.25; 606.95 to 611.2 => 1.08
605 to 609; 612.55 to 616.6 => 0.92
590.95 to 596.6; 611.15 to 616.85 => 0.96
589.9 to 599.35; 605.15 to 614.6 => 1.01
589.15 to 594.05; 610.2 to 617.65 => 1.02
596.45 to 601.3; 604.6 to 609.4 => 1.03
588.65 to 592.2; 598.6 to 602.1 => 1.08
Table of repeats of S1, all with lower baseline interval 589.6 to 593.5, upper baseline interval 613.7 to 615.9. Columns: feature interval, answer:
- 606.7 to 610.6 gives -0.320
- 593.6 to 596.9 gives -0.183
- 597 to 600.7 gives -0.162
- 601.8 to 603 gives -0.021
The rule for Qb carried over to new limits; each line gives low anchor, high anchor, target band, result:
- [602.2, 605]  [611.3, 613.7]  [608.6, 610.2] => -0.12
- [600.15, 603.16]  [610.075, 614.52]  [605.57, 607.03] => -0.02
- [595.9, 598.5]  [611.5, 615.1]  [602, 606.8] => 0.10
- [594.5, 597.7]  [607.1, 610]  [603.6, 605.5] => 0.14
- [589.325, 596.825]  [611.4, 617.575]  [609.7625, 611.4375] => -0.13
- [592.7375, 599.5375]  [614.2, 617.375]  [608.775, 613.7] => -0.16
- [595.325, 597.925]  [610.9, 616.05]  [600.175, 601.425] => 0.08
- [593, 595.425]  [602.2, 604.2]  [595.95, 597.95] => -0.10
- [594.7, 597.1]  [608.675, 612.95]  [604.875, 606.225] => 0.00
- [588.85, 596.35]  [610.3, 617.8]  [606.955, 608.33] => -0.18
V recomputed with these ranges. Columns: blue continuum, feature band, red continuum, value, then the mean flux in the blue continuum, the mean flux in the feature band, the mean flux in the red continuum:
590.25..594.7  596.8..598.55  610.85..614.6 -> -0.12 nm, 193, 206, 191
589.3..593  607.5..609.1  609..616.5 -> -0.16 nm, 186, 213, 196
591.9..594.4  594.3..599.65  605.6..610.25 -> 0.02 nm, 201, 201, 206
